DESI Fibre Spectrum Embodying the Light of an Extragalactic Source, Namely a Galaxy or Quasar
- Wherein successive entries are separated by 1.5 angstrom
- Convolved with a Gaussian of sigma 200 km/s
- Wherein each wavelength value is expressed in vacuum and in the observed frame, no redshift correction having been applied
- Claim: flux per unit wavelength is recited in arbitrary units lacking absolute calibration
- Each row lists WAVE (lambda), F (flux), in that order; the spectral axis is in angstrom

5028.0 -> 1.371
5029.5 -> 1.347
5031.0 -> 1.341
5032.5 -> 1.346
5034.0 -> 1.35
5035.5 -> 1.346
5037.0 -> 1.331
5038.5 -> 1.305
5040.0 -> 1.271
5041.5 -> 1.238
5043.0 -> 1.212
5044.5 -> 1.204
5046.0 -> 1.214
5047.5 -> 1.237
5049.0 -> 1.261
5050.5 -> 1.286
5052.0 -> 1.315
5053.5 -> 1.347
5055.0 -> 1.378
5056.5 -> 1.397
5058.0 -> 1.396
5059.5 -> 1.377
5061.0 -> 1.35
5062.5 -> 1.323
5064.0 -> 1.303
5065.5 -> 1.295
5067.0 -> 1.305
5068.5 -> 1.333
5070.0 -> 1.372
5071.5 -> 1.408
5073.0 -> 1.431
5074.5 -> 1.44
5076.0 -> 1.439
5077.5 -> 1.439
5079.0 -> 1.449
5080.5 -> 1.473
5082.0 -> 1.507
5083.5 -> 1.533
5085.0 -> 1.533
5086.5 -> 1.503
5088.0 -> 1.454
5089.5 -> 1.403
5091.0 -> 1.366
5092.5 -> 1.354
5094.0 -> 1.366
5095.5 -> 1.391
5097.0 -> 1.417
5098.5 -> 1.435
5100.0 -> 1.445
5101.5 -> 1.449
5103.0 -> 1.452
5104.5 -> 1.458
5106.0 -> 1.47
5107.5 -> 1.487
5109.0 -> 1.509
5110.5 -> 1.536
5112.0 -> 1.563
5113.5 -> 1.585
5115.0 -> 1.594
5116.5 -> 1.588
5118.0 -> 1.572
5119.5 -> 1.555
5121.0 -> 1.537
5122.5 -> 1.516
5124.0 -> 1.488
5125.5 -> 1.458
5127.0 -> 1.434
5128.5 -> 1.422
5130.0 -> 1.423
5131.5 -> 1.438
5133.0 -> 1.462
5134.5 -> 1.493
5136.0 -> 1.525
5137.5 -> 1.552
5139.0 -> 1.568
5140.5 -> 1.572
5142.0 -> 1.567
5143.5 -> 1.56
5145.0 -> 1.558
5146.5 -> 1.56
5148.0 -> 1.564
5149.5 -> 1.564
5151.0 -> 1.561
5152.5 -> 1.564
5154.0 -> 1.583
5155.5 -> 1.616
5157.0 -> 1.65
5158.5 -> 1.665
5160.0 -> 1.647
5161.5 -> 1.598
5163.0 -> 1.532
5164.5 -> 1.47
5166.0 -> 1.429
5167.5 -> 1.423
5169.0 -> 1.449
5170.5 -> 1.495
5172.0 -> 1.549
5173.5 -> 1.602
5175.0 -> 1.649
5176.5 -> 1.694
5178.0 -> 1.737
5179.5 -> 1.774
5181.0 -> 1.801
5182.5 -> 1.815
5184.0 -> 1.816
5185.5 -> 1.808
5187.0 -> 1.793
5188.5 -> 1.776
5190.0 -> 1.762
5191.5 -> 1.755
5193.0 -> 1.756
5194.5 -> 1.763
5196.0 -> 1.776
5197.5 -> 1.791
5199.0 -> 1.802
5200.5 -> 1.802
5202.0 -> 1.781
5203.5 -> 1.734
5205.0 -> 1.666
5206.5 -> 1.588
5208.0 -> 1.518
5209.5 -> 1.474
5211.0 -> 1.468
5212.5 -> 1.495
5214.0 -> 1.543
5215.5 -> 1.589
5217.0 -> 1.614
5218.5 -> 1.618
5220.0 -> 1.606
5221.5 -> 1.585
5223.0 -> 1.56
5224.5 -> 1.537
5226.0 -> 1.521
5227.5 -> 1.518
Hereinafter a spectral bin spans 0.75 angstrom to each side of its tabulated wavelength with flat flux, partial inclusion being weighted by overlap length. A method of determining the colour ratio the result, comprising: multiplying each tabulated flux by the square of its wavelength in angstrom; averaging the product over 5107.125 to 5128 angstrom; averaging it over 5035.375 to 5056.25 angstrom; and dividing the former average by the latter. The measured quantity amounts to 1.23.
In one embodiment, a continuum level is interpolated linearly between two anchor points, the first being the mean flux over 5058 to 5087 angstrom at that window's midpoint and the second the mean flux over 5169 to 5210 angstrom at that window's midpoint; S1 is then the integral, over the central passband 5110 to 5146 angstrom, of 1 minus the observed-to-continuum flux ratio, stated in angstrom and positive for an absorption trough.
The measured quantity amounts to 0.66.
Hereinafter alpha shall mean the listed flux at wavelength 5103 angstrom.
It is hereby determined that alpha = 1.452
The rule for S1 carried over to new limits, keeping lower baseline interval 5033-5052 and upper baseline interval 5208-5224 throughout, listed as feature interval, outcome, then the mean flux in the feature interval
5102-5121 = -2.0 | 1.53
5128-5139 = -0.5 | 1.48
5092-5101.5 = -0.3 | 1.41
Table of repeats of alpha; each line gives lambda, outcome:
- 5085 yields 1.533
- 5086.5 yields 1.503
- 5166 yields 1.429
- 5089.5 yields 1.403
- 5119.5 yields 1.555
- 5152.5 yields 1.564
